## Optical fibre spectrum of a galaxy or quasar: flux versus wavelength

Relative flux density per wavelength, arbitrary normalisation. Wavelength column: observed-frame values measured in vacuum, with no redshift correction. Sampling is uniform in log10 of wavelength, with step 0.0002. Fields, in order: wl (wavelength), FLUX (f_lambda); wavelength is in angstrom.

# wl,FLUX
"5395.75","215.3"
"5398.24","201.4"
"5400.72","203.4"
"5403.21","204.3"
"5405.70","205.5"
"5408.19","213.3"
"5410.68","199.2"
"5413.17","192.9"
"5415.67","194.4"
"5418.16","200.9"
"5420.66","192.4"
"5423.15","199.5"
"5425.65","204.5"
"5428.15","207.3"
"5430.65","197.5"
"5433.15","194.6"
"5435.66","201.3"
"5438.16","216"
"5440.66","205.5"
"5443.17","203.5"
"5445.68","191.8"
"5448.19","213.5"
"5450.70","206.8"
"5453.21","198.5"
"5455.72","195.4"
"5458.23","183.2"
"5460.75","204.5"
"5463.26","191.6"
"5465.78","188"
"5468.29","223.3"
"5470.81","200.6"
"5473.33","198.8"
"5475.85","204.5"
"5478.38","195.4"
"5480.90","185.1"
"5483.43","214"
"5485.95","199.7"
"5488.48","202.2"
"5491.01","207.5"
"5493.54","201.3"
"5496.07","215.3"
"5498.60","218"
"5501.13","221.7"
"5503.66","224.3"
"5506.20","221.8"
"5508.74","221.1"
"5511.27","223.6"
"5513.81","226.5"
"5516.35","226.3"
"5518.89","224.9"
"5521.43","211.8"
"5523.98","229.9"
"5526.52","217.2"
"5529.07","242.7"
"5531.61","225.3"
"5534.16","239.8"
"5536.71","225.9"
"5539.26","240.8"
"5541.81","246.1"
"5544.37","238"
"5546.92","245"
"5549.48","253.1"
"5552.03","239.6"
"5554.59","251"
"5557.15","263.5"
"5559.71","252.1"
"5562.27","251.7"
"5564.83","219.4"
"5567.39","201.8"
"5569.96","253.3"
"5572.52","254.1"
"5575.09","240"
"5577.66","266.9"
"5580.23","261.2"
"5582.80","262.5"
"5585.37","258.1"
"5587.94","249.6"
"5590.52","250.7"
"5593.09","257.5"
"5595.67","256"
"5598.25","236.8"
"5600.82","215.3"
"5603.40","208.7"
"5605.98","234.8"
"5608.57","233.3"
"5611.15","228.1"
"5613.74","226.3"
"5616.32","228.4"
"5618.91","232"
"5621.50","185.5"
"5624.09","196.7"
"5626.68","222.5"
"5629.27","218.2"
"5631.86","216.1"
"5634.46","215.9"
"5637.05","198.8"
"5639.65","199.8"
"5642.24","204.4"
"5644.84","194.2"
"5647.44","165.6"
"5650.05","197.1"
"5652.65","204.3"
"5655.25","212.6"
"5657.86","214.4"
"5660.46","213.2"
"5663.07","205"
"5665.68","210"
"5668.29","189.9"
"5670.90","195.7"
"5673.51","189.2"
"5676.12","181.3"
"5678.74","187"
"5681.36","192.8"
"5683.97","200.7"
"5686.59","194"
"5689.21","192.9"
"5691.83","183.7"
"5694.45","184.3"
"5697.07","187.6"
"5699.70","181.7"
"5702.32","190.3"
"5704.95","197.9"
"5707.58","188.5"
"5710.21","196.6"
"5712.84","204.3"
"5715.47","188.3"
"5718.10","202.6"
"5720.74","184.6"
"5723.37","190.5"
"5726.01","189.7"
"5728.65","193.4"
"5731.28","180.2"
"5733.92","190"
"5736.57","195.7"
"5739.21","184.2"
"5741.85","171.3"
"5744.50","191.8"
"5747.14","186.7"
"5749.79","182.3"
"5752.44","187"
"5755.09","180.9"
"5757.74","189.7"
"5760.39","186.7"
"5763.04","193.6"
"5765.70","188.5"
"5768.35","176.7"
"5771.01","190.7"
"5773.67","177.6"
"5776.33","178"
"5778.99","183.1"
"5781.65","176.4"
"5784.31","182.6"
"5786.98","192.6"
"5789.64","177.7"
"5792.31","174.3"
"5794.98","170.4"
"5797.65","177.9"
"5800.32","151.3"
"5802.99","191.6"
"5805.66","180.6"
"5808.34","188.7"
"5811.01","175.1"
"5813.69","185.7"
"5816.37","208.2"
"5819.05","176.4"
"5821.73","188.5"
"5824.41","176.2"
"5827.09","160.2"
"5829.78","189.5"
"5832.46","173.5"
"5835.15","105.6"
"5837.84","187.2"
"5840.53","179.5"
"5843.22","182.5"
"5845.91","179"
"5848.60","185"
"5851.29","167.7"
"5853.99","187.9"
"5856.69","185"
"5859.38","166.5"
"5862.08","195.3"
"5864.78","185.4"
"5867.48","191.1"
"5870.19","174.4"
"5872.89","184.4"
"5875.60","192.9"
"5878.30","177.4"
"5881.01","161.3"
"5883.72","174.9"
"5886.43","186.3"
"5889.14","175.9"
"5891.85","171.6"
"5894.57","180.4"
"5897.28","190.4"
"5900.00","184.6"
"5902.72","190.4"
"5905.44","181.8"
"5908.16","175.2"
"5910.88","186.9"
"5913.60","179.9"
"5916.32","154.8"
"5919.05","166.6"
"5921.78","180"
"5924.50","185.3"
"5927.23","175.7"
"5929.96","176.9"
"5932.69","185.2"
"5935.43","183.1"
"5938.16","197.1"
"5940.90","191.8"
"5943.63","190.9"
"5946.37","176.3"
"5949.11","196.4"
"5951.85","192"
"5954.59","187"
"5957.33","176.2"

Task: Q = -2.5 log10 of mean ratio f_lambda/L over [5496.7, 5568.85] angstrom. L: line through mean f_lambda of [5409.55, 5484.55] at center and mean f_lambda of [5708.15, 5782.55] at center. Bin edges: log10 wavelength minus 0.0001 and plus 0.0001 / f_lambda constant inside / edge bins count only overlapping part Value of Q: -0.18 mag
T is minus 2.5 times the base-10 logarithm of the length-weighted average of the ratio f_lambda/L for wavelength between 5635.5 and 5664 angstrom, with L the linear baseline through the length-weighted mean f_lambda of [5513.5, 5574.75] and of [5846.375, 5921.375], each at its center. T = 0.09 mag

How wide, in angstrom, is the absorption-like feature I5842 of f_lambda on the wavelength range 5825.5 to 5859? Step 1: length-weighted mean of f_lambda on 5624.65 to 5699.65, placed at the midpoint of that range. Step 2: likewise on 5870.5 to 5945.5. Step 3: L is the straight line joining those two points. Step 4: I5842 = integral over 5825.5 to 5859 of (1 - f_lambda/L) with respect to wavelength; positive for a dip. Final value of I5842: 2.2 angstrom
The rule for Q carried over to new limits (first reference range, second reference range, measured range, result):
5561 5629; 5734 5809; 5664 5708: 0.09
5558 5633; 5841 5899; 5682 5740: 0.11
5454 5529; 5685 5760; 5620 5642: -0.05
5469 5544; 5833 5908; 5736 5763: 0.03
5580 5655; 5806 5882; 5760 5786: 0.05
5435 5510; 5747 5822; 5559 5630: -0.20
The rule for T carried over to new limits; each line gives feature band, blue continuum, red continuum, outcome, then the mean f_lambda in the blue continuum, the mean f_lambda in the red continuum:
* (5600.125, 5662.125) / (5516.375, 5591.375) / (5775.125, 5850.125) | 0.06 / 242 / 178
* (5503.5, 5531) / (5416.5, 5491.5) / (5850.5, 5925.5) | -0.14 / 201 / 180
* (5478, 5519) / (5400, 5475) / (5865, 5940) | -0.08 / 201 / 180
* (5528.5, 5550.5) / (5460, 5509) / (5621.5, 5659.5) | -0.16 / 207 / 204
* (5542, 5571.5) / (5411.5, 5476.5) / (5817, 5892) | -0.24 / 200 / 178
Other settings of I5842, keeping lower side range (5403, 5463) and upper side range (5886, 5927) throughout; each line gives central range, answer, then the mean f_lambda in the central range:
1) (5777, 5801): 1.0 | 177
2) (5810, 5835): 0.7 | 178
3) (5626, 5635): -1.2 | 218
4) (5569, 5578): -2.7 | 252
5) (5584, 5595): -3.4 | 254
